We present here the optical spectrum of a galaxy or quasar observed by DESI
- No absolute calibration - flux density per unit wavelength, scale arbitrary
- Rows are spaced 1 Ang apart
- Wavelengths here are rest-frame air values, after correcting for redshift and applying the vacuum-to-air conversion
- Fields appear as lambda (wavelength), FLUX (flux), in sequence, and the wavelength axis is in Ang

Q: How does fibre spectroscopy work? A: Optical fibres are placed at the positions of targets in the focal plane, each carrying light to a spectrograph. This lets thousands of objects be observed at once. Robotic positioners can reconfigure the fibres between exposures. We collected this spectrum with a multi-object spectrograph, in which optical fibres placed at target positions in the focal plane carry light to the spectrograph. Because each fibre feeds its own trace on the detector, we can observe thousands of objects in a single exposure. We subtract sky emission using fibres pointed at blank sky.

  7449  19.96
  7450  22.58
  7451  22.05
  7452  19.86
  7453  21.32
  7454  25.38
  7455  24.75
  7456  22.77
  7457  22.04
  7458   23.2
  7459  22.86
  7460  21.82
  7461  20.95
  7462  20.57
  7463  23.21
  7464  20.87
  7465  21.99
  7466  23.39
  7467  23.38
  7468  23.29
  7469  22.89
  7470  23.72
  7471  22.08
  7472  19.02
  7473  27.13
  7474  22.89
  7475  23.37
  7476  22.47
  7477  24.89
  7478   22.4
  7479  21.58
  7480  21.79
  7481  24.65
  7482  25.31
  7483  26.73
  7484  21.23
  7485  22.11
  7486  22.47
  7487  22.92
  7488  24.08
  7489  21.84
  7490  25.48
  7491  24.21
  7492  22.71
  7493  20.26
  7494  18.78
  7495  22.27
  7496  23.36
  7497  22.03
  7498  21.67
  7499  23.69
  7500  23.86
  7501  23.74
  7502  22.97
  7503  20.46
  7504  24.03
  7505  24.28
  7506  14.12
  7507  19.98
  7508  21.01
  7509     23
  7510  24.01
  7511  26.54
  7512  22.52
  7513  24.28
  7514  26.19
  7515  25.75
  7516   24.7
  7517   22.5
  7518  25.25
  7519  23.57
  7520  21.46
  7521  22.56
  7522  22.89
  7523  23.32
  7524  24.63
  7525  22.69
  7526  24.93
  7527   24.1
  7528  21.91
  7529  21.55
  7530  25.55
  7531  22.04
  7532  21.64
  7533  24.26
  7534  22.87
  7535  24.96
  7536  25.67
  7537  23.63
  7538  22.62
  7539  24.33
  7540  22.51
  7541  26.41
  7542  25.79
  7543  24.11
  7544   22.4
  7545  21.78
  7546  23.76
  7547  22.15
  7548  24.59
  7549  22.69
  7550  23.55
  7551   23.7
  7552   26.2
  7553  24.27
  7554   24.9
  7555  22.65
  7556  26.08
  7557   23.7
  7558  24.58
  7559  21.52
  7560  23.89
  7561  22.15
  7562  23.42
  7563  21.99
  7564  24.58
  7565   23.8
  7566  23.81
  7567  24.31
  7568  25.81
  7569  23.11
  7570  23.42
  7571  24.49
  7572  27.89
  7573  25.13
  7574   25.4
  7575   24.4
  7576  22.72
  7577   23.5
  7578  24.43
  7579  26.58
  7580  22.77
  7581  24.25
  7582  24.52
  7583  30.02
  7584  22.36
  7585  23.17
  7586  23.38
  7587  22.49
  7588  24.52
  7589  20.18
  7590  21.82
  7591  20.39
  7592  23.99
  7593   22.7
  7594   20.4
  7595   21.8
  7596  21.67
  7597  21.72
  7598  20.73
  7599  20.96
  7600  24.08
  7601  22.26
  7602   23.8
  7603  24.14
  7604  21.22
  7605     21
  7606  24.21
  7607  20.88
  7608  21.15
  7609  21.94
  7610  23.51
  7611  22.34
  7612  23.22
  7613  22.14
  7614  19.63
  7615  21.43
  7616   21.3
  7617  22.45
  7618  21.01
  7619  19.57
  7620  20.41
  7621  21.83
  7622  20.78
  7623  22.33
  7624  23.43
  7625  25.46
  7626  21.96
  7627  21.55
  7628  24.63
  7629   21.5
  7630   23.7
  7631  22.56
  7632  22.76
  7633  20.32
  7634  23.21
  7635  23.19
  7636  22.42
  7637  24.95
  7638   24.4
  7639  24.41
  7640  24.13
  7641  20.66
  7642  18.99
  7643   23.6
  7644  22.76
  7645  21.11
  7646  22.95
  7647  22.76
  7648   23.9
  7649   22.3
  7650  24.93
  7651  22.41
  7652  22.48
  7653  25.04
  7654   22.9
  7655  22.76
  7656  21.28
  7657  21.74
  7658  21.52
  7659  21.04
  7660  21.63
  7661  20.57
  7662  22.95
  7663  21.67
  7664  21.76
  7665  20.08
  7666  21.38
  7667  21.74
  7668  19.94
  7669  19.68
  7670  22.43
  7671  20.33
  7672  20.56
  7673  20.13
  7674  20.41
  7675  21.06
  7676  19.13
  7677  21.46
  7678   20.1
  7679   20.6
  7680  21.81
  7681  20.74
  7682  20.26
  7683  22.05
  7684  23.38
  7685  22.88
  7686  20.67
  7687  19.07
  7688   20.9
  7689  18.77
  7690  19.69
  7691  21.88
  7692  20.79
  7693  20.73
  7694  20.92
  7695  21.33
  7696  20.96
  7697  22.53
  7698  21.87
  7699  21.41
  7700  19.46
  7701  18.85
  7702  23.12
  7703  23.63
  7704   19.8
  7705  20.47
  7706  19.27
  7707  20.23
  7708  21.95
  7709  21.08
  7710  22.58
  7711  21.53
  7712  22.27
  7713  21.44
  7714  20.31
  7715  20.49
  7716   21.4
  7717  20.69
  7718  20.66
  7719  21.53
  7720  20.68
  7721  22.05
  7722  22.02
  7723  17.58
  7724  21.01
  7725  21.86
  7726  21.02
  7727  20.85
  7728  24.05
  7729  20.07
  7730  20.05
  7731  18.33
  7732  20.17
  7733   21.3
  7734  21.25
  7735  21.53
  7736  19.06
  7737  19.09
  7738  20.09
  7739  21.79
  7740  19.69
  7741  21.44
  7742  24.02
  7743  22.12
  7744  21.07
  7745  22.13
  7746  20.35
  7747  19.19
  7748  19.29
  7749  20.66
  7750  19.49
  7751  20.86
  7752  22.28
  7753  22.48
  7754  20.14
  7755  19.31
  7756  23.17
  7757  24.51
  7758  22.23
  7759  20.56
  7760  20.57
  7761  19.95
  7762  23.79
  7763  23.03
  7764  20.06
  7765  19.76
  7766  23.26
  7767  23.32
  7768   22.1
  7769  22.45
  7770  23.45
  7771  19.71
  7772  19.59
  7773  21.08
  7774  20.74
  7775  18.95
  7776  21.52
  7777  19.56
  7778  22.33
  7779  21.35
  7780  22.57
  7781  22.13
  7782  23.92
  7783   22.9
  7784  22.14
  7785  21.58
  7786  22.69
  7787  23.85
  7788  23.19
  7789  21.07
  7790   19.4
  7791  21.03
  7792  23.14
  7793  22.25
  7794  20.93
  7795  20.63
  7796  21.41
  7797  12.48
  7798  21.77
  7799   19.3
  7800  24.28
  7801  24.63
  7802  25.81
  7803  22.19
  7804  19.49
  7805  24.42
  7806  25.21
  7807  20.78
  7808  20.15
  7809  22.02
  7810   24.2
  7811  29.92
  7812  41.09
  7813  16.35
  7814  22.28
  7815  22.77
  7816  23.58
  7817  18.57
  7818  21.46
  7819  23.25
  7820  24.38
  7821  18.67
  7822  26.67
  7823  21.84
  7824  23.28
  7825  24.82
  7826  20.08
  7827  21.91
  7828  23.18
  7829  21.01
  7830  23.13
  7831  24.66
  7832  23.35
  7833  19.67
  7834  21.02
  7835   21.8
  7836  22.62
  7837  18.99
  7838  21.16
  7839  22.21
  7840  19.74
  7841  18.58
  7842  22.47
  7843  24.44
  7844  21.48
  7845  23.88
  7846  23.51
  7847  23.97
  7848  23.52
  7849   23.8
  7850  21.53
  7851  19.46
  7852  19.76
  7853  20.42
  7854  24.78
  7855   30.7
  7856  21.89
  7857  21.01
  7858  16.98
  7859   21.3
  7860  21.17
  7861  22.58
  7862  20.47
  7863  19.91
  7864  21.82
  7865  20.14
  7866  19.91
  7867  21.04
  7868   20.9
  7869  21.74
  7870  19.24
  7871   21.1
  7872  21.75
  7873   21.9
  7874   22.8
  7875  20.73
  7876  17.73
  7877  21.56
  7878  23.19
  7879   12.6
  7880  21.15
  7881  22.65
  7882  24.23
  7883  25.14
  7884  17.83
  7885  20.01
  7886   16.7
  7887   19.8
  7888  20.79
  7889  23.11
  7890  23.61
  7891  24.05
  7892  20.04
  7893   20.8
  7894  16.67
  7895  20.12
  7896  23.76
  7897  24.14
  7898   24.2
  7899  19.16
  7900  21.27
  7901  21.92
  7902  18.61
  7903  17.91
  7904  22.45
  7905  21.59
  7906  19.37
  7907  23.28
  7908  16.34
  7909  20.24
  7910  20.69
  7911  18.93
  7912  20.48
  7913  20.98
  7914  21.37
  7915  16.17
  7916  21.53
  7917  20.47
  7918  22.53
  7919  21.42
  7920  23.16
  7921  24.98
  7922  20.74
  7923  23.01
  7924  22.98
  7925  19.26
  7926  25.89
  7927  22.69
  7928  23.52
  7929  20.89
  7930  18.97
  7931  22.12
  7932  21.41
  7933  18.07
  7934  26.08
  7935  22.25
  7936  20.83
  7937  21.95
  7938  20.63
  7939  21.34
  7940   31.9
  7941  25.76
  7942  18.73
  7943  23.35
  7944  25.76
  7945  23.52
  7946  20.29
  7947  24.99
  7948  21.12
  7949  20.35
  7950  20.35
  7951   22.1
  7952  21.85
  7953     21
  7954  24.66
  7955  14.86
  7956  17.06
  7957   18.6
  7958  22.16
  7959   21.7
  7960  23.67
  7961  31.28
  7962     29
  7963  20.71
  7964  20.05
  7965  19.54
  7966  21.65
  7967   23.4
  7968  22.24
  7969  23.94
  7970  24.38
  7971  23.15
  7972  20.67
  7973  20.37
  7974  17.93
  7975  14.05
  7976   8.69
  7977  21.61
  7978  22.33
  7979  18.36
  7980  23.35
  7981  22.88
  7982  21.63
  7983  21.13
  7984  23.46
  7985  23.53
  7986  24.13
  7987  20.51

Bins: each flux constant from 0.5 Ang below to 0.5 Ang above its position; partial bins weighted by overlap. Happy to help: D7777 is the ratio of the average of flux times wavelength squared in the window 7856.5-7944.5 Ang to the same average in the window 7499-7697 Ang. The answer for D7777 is 1.02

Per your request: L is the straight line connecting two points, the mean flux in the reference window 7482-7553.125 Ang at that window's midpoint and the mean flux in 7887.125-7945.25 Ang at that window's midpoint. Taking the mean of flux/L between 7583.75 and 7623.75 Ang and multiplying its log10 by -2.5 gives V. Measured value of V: 0.04 mag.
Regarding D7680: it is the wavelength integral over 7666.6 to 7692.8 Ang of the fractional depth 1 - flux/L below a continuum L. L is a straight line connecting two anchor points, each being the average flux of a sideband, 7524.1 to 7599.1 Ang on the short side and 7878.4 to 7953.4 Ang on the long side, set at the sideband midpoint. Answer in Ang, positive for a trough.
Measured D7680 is 2.4 Ang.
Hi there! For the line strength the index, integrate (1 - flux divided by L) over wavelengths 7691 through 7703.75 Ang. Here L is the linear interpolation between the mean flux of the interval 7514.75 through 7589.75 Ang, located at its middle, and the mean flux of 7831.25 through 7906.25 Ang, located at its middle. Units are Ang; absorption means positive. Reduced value 0.8 Ang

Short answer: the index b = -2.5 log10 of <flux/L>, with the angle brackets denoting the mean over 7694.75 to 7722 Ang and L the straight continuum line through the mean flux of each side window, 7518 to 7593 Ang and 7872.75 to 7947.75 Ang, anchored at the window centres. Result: 0.08 mag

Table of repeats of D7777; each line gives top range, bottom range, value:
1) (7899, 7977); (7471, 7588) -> 1.01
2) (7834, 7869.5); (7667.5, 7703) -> 1.08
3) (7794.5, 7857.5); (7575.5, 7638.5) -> 1.05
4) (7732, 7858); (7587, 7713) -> 1.05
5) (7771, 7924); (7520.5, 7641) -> 1.00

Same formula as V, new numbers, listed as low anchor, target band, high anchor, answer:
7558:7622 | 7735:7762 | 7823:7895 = 0.051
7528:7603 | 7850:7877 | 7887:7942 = 0.032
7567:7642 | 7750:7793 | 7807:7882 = 0.029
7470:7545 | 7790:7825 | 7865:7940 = -0.048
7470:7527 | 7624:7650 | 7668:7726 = -0.063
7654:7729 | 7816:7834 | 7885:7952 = -0.049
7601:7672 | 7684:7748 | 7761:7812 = 0.061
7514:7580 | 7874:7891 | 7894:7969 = 0.060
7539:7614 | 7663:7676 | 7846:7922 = 0.097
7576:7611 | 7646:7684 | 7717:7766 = 0.018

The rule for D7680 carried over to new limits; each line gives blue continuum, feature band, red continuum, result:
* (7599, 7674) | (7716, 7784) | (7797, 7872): 3.1 Ang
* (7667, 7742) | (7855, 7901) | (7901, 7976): 0.7 Ang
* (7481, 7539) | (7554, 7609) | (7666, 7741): -2.5 Ang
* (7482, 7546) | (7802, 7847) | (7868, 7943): -2.0 Ang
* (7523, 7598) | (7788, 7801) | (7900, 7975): 0.9 Ang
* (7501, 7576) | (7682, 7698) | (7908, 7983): 1.2 Ang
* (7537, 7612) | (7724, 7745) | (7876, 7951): 1.4 Ang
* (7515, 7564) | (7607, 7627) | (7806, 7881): 1.2 Ang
